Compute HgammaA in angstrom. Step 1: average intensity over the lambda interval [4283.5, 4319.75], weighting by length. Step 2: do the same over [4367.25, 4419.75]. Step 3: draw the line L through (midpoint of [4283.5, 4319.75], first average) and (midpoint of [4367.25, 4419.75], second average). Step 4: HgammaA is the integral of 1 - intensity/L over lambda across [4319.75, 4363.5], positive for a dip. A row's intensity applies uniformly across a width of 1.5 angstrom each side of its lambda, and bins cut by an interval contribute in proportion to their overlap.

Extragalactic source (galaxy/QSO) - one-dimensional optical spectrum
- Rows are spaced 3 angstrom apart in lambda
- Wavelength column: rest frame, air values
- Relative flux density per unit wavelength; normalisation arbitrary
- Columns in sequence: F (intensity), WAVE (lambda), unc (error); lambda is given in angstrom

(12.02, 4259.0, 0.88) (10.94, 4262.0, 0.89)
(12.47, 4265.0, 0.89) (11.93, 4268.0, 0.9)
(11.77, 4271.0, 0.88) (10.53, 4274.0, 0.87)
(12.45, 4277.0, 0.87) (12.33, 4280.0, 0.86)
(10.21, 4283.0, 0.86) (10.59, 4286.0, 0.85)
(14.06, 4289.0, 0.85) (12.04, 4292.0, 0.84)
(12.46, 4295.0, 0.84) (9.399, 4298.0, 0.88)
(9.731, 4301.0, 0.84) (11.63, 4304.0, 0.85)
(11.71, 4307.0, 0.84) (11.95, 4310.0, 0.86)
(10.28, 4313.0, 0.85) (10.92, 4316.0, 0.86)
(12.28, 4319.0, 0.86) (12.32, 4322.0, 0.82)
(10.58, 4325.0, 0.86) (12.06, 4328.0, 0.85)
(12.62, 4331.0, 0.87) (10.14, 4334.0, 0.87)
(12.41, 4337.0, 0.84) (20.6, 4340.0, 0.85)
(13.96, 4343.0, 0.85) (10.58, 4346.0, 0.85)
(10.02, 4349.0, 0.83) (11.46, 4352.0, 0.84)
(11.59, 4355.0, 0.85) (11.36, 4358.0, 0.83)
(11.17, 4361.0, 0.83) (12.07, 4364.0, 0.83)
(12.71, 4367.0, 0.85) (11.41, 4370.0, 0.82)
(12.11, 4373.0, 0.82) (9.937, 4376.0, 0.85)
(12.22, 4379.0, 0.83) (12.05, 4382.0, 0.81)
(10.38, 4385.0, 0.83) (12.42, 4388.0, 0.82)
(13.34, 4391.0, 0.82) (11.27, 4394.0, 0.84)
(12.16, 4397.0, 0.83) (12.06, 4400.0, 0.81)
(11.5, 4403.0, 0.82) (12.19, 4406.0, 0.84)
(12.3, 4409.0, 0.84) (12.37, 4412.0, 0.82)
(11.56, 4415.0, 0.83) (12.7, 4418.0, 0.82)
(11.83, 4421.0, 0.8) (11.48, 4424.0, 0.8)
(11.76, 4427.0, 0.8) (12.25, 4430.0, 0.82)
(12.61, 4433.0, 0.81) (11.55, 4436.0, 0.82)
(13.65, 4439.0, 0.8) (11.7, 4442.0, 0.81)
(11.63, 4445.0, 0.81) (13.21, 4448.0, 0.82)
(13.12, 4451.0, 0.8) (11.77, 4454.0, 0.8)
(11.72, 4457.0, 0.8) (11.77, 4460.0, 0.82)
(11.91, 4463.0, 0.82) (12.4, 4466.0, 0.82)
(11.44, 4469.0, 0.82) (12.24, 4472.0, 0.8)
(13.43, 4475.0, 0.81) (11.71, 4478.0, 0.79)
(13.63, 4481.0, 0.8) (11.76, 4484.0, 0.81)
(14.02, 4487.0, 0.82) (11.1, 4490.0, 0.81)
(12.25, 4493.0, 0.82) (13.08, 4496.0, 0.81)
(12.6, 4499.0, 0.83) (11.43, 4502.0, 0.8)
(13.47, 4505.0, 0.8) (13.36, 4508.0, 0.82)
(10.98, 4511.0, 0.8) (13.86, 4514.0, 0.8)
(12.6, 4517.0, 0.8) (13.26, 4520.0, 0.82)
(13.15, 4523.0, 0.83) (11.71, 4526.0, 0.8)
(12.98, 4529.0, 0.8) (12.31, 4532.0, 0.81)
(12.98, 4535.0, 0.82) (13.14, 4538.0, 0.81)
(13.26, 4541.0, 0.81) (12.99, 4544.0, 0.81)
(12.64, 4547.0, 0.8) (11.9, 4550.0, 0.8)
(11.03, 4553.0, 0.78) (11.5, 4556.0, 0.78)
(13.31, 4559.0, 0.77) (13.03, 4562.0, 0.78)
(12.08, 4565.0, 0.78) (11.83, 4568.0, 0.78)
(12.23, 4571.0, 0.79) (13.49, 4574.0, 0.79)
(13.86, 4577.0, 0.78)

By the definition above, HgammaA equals -2.3 angstrom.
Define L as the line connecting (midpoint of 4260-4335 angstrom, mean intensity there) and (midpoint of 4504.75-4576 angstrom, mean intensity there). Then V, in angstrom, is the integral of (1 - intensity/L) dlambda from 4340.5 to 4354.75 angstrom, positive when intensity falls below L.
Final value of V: -0.5 angstrom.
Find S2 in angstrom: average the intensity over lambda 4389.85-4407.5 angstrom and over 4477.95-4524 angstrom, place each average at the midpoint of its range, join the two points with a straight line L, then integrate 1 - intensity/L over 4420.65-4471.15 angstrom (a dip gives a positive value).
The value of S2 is 0.92 angstrom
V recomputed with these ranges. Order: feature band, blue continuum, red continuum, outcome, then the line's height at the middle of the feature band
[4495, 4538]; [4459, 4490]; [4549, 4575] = -1.37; 12.3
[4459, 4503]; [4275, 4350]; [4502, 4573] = 0.25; 12.4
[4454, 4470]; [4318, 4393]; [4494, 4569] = 0.68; 12.4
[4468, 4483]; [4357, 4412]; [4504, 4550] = -0.05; 12.5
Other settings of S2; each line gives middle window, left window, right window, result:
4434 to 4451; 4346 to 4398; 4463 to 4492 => -0.4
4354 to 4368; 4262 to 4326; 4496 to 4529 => 0.1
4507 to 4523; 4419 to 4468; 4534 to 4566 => -0.5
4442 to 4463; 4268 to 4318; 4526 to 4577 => -0.1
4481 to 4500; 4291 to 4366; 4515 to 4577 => -0.2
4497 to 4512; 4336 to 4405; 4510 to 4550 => 0.2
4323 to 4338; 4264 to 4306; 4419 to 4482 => 0.2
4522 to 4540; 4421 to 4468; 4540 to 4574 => -0.6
